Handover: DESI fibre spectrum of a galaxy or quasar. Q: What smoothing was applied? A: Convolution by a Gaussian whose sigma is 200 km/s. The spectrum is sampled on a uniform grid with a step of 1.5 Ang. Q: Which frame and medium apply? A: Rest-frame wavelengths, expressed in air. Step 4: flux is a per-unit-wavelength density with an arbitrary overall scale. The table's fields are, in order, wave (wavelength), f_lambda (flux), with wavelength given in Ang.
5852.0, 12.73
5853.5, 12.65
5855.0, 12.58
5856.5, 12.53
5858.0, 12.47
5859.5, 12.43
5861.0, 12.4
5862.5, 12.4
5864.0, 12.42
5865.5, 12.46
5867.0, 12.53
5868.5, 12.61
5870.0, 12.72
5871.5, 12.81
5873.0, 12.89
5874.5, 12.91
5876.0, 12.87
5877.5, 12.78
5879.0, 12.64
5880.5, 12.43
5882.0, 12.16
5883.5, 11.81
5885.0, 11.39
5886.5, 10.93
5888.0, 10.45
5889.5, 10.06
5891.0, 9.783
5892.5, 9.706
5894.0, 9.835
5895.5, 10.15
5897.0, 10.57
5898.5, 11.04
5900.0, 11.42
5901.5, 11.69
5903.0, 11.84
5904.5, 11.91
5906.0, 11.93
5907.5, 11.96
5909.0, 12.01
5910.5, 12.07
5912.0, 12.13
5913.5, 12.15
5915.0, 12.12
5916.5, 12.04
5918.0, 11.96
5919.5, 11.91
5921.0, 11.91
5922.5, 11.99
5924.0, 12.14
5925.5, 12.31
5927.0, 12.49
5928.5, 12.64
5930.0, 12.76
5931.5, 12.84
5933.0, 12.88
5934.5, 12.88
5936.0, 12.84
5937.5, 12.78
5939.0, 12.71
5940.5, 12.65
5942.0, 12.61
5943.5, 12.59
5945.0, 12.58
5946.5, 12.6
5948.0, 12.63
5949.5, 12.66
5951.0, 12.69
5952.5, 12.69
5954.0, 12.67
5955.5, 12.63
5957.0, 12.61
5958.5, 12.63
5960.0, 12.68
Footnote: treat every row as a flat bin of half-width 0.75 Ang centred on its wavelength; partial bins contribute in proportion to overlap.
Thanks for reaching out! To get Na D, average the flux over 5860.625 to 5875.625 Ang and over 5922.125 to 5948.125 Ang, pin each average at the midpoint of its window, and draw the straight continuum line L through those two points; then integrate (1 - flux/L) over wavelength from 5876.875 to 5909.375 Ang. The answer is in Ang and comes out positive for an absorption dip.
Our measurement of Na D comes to 3.5 Ang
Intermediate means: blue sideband 12.6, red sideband 12.6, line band 11.3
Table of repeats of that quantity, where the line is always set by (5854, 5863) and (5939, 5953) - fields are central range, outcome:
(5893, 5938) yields 2.2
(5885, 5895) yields 1.8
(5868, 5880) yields -0.3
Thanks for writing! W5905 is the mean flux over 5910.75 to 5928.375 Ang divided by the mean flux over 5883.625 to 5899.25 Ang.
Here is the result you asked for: 1.2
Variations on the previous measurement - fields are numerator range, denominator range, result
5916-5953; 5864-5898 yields 1.07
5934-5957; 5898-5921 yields 1.07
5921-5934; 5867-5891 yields 1.04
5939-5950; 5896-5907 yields 1.10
